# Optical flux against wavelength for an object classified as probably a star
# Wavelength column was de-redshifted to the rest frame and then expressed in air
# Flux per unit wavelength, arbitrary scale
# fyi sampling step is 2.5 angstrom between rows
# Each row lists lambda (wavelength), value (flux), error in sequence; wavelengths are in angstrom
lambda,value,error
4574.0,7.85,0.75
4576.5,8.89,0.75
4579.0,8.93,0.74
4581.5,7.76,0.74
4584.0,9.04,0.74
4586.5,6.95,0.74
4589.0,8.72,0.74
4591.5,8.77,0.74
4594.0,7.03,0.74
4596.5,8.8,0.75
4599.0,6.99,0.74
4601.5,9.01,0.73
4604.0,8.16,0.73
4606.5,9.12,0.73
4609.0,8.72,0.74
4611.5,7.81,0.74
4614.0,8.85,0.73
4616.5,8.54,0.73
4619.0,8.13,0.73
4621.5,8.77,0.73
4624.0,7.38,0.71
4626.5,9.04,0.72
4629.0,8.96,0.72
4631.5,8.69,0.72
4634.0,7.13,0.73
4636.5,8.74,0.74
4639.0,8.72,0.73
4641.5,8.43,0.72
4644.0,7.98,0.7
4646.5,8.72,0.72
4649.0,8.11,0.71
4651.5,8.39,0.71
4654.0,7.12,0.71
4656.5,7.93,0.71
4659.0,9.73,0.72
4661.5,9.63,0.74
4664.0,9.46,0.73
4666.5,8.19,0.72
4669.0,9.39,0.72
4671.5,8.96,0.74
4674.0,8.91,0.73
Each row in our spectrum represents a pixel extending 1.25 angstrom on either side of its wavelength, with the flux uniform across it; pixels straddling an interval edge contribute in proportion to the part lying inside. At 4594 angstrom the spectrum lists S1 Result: 7.03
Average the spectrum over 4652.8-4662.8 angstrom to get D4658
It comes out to 8.61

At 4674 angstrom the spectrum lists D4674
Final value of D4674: 8.91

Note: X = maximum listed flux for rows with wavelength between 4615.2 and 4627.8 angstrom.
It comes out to 9.04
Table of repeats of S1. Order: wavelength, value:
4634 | 7.13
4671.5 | 8.96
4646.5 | 8.72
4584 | 9.04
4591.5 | 8.77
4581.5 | 7.76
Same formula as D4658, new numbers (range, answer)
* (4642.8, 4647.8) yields 8.35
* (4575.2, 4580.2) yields 8.9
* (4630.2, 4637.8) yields 8.2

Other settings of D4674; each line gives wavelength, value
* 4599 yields 6.99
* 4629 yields 8.96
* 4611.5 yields 7.81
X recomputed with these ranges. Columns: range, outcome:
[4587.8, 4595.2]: 8.77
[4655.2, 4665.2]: 9.73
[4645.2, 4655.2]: 8.72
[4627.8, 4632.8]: 8.96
